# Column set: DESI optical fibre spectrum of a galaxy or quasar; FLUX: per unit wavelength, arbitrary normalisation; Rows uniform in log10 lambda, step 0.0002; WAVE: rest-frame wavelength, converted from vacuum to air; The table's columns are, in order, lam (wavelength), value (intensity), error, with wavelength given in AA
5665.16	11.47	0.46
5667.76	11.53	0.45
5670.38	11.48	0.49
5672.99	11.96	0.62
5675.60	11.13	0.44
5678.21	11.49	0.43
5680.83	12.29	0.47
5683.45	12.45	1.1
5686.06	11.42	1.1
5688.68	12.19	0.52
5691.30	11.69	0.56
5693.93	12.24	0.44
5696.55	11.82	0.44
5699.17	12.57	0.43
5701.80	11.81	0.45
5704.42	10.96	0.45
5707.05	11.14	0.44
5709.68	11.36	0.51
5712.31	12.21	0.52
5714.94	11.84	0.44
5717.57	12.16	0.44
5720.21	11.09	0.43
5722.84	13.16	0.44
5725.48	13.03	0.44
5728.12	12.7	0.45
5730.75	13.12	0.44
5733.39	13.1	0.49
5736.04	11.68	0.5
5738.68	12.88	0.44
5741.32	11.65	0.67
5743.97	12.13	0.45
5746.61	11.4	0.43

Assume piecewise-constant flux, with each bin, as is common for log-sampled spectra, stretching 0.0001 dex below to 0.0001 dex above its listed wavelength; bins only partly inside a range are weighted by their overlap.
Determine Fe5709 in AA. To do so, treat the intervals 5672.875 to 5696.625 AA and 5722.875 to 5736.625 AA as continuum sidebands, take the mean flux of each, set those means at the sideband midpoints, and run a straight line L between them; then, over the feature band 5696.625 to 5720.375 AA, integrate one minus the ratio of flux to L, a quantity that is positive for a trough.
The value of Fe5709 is 1.2 AA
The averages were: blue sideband 11.9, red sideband 12.8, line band 11.7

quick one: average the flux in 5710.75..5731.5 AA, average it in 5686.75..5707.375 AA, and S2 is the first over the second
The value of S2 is 1.0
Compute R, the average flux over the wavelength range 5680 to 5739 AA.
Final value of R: 12.1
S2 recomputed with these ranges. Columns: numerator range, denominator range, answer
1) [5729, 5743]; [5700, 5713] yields 1.09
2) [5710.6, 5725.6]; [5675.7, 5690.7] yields 1.02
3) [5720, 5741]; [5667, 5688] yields 1.08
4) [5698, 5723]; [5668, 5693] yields 1.00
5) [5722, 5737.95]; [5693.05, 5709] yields 1.09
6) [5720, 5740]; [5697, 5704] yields 1.06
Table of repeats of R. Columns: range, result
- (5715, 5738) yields 12.5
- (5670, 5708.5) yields 11.8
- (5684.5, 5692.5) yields 11.8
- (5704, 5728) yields 12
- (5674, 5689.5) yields 11.8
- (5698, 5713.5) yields 11.7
